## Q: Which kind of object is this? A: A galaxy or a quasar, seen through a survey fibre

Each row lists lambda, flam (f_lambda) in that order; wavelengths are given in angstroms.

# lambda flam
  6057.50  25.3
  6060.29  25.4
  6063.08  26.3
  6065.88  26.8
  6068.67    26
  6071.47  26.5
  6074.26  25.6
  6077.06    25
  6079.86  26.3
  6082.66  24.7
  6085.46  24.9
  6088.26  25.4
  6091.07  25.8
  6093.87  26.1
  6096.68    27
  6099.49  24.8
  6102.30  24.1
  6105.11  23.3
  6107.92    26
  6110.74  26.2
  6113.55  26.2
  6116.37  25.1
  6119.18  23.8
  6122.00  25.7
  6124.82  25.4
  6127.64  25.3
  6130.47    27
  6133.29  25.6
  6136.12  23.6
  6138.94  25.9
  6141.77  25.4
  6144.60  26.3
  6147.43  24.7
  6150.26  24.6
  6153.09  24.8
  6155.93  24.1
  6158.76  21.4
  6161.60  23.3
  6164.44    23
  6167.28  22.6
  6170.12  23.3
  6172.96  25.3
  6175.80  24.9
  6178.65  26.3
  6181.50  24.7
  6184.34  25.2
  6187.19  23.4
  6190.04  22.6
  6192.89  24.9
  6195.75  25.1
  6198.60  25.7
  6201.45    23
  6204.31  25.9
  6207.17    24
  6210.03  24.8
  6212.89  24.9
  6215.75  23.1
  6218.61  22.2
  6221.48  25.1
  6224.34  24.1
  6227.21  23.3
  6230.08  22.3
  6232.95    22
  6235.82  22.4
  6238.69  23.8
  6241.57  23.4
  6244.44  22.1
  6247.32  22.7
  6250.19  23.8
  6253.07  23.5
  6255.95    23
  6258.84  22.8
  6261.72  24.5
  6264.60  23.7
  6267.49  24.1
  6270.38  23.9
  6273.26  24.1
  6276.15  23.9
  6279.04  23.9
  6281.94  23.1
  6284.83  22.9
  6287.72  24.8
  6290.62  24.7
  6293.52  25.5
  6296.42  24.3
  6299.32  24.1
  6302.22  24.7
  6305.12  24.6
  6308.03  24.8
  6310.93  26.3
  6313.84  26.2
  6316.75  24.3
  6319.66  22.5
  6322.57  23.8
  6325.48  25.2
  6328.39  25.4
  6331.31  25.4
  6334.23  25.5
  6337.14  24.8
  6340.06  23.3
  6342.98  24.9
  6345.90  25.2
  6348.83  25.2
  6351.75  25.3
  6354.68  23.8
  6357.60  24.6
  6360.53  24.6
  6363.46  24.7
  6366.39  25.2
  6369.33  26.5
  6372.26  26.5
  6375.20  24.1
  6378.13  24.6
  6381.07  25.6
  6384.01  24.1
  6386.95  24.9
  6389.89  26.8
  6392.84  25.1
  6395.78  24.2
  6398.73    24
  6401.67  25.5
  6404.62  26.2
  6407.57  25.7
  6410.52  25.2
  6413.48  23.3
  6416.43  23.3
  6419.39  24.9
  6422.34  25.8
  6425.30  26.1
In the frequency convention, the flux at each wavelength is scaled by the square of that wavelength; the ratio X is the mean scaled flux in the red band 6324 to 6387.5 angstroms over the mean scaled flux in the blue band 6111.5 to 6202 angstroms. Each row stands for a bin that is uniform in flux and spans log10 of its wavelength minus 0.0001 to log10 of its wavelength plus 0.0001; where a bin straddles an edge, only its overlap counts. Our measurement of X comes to 1.1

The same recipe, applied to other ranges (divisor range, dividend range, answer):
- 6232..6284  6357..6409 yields 1.12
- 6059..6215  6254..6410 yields 1.05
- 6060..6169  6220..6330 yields 1.00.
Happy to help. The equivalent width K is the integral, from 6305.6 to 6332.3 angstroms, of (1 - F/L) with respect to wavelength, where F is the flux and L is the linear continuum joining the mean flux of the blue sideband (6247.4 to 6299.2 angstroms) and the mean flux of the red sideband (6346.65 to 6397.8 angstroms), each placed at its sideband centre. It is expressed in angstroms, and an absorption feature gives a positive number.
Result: -0.48 angstroms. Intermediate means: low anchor 23.9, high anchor 25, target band 24.9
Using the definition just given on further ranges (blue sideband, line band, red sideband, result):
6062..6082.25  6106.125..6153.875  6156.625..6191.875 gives -1.15 angstroms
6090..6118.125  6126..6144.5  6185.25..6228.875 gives -0.35 angstroms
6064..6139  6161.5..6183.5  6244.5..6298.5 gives 0.46 angstroms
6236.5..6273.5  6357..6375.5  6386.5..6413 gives -0.33 angstroms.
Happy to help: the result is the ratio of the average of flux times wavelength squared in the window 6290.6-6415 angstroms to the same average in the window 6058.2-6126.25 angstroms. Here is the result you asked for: 1.1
